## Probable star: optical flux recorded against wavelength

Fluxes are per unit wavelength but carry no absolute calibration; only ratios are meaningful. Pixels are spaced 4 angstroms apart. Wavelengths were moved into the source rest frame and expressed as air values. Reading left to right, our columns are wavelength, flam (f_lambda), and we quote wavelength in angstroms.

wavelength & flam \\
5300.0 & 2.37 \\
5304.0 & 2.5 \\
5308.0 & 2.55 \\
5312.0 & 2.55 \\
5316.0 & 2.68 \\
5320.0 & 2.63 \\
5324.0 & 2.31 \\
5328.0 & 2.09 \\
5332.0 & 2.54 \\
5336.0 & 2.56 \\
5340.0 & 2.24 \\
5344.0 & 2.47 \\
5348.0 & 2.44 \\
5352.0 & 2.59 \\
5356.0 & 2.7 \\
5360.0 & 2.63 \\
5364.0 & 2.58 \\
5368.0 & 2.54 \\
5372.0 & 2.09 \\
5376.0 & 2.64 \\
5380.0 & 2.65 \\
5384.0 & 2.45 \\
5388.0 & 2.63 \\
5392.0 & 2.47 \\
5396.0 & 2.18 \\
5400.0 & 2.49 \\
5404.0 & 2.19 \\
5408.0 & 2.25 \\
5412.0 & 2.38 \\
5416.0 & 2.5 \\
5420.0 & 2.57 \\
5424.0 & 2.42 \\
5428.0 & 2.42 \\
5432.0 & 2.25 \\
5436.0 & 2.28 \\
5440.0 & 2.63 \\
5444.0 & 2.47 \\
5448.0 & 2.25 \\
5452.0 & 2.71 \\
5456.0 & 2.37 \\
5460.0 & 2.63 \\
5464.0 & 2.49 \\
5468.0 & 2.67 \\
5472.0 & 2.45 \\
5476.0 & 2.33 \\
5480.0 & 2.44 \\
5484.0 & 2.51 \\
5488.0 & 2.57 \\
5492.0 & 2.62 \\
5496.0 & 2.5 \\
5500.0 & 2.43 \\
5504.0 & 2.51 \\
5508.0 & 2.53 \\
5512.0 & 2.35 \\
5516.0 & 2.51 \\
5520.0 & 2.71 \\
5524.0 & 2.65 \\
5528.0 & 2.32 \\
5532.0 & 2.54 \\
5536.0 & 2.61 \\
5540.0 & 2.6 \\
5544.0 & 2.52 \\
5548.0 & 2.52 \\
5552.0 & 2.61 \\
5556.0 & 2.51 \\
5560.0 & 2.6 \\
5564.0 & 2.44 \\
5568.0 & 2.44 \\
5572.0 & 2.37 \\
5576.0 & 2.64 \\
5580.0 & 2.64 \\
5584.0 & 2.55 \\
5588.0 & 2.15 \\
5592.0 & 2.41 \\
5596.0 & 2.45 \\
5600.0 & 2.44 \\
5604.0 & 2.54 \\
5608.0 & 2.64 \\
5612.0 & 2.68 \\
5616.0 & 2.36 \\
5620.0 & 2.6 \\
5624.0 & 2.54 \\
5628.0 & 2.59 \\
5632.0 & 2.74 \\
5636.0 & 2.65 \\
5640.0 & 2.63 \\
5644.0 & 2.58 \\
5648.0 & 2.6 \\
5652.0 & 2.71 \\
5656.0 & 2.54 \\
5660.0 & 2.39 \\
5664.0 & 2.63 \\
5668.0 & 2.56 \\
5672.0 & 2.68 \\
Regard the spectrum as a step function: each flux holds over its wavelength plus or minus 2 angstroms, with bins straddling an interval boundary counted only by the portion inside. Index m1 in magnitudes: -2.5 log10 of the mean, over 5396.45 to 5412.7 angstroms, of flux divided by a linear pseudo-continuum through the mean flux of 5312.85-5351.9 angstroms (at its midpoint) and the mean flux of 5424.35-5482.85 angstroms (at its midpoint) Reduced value 0.07 mag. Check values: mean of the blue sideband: 2.45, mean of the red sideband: 2.46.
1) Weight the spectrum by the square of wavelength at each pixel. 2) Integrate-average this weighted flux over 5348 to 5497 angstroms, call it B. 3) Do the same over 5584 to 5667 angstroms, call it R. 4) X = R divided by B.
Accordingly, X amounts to 1.11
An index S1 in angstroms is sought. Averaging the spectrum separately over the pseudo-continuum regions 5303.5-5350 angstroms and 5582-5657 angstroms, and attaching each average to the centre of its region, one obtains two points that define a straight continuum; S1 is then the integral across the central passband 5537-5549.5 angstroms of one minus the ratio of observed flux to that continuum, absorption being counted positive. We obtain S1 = -0.1 angstroms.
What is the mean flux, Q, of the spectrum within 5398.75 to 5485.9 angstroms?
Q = 2.44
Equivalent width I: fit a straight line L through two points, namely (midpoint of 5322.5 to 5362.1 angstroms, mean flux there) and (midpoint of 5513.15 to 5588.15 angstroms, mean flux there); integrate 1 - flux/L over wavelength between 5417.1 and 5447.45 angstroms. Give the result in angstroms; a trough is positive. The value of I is 0.8 angstroms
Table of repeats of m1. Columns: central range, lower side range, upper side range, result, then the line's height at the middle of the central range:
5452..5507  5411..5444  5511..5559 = -0.01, 2.49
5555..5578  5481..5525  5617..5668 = 0.03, 2.56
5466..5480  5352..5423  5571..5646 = 0.01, 2.5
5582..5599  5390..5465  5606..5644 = 0.08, 2.57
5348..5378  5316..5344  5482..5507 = -0.04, 2.44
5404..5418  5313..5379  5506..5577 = 0.07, 2.5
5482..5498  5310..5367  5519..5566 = -0.01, 2.54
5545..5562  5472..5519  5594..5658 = -0.01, 2.53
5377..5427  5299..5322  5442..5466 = 0.03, 2.51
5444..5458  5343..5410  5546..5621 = 0.02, 2.48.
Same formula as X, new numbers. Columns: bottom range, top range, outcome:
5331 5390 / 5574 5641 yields 1.11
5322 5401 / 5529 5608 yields 1.10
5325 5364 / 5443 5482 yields 1.05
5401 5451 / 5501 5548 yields 1.10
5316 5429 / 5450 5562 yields 1.08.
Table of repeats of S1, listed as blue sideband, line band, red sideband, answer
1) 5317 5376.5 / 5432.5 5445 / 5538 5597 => 0.2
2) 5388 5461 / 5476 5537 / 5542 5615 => -1.2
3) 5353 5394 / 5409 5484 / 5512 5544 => 2.5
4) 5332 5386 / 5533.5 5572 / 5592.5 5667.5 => 0.3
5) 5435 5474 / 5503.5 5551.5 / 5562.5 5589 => -1.0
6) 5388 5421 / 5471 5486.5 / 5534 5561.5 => 0.3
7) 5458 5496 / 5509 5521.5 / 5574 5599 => -0.1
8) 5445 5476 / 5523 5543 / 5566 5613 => -0.3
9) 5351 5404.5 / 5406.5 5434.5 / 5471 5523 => 1.1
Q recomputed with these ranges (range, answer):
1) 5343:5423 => 2.47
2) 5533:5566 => 2.55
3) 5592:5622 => 2.52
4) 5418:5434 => 2.42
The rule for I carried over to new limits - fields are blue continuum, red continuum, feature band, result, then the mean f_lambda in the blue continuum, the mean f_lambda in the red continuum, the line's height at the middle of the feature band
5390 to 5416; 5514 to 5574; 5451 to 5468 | -1.0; 2.34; 2.53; 2.42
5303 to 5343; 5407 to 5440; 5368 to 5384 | -0.2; 2.46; 2.4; 2.43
